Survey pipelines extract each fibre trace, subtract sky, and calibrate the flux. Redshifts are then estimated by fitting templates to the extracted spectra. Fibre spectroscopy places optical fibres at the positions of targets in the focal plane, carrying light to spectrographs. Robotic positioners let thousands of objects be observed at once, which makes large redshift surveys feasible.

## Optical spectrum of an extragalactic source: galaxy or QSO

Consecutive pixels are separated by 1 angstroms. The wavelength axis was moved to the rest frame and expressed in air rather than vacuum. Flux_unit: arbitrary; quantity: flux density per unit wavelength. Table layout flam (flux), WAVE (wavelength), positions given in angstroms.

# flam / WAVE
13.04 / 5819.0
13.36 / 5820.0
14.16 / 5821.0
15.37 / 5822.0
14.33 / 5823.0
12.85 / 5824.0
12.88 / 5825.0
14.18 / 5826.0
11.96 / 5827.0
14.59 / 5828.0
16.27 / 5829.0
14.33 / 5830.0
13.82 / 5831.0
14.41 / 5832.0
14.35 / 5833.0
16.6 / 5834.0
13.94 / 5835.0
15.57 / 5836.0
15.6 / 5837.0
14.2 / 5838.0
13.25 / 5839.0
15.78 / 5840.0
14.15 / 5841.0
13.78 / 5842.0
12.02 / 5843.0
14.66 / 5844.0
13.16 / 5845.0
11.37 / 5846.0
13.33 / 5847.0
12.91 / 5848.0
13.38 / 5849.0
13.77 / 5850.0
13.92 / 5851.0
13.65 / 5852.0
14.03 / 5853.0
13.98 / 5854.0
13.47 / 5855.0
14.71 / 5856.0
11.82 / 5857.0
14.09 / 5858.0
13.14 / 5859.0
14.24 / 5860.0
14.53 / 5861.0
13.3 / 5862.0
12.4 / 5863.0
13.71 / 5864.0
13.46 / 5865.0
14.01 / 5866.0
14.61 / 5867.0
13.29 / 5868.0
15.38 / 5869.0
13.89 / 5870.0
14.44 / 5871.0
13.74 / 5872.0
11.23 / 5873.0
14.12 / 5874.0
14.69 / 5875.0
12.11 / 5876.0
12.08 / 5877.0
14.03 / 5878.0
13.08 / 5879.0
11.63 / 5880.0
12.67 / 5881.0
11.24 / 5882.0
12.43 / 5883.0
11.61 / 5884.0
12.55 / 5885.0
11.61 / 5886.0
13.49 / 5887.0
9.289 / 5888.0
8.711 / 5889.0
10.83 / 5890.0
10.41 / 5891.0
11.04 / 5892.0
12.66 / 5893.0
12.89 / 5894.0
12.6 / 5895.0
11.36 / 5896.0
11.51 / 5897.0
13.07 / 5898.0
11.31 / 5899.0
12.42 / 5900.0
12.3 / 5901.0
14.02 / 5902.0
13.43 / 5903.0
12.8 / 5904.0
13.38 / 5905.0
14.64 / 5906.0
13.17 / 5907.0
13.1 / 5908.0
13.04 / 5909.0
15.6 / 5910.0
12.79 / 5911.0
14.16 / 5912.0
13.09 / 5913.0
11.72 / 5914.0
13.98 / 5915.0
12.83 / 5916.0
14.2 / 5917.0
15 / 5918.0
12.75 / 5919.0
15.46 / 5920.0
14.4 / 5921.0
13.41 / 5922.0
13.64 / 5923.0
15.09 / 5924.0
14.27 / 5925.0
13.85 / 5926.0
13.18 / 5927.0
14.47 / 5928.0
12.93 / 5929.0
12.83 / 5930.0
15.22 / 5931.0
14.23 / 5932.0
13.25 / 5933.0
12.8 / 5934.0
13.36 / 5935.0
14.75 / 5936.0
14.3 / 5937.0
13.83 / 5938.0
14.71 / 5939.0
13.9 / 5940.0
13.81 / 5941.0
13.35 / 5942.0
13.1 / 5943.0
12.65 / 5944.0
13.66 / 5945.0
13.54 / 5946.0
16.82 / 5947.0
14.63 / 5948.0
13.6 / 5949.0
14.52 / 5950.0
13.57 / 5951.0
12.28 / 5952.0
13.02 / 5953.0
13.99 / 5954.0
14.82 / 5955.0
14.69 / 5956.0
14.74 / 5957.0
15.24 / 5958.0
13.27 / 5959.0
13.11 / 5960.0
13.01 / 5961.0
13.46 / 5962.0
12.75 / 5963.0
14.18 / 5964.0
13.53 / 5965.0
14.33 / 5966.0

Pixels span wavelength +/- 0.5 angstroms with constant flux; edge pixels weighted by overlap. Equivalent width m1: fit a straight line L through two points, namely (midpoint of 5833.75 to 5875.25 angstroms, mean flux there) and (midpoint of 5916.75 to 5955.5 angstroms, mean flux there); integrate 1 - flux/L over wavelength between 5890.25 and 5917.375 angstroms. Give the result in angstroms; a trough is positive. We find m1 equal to 2.0 angstroms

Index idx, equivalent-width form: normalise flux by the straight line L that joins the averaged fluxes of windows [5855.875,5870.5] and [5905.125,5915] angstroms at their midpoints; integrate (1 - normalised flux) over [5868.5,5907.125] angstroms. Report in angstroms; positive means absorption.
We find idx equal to 3.2 angstroms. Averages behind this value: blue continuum 13.7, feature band 12.5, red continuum 13.5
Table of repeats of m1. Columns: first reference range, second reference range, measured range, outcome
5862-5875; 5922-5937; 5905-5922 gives 0.1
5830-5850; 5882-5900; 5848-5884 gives -1.7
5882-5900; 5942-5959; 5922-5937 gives -0.8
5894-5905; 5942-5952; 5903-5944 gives -1.6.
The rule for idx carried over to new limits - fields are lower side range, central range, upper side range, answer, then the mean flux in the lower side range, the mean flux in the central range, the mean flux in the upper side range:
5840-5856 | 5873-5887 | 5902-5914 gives 0.97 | 13.6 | 12.6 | 13.5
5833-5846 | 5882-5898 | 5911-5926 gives 2.76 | 14.3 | 11.6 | 13.8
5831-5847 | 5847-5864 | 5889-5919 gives 0.28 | 14.2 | 13.6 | 12.8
